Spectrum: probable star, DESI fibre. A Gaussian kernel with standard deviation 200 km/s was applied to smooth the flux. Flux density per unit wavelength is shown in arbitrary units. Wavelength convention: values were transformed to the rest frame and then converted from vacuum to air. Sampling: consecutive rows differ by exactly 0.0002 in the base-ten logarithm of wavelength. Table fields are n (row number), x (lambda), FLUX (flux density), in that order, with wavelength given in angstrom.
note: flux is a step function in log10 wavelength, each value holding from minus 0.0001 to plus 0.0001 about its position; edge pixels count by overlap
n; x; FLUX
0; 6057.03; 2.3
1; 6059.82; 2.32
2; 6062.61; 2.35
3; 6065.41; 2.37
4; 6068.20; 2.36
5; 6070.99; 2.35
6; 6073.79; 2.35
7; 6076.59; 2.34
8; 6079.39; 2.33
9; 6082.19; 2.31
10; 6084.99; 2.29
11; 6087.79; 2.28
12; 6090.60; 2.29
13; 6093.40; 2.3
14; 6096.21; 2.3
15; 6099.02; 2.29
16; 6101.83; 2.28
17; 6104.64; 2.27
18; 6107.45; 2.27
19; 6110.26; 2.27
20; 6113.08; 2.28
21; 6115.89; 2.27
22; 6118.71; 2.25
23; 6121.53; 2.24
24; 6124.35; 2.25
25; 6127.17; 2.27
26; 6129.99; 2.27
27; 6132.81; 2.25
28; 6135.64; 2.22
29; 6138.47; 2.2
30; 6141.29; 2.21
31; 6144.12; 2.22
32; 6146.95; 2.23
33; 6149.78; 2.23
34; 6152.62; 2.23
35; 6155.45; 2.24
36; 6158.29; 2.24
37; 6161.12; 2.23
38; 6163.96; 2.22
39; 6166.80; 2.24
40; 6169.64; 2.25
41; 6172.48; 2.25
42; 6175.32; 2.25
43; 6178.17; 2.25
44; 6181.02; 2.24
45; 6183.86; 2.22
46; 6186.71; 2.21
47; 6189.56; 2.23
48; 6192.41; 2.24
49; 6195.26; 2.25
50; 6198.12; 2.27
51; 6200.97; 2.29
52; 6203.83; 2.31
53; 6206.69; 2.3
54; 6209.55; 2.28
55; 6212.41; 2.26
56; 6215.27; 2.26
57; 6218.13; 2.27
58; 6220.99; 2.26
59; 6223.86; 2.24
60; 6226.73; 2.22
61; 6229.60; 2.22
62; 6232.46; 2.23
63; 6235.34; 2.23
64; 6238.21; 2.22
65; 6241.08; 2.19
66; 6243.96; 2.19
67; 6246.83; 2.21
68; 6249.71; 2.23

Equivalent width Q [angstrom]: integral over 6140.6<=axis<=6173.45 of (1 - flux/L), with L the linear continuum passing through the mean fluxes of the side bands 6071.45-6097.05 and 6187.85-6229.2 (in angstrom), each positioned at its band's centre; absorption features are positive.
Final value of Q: 0.7 angstrom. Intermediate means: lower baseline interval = 2.31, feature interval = 2.23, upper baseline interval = 2.26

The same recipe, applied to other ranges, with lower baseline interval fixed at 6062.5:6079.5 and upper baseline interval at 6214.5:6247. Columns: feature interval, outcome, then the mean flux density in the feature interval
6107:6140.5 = 0.8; 2.25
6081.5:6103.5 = 0.4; 2.29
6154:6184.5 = 0.5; 2.24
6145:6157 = 0.3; 2.23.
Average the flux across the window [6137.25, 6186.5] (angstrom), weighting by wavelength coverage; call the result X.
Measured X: 2.23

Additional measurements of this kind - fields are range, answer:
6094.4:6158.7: 2.25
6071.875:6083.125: 2.33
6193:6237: 2.26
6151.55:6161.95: 2.24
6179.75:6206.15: 2.25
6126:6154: 2.23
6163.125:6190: 2.24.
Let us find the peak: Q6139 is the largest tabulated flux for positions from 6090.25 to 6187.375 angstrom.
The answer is 2.3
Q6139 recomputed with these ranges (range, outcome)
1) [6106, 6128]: 2.28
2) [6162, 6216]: 2.31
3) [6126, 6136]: 2.27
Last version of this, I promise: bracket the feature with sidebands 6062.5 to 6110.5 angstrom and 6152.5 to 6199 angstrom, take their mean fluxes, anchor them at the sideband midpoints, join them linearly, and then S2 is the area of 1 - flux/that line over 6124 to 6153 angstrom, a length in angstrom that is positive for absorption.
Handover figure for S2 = 0.4 angstrom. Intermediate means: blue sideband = 2.31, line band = 2.23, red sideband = 2.24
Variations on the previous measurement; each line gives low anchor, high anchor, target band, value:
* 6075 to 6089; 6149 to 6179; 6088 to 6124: 0.2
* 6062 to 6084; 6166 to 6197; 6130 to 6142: 0.3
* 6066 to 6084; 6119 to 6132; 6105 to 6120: 0.1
